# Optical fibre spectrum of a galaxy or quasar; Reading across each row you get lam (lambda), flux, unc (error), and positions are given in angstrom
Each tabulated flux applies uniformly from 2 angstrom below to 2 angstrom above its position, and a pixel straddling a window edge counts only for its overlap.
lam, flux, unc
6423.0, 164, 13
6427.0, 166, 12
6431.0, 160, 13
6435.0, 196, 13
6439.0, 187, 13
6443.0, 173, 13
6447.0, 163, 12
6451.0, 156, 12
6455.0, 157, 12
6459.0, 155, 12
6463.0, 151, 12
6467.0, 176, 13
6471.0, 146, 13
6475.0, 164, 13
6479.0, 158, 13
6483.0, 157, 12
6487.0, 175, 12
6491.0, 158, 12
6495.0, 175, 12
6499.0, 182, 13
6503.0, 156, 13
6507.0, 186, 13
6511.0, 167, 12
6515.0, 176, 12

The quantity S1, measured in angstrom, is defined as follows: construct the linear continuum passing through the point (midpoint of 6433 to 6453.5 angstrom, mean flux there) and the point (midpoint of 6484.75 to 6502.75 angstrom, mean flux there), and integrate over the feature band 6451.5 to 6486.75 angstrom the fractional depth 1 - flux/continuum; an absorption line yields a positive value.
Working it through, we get 2.8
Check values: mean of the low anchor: 175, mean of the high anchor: 171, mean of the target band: 159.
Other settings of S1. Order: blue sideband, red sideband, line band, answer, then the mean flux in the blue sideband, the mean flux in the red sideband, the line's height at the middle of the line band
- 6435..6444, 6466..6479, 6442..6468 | 1.9 angstrom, 184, 160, 173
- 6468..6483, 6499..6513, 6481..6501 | -0.6 angstrom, 157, 171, 165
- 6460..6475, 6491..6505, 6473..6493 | 0.2 angstrom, 158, 169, 164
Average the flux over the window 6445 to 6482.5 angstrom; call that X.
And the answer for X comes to 158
